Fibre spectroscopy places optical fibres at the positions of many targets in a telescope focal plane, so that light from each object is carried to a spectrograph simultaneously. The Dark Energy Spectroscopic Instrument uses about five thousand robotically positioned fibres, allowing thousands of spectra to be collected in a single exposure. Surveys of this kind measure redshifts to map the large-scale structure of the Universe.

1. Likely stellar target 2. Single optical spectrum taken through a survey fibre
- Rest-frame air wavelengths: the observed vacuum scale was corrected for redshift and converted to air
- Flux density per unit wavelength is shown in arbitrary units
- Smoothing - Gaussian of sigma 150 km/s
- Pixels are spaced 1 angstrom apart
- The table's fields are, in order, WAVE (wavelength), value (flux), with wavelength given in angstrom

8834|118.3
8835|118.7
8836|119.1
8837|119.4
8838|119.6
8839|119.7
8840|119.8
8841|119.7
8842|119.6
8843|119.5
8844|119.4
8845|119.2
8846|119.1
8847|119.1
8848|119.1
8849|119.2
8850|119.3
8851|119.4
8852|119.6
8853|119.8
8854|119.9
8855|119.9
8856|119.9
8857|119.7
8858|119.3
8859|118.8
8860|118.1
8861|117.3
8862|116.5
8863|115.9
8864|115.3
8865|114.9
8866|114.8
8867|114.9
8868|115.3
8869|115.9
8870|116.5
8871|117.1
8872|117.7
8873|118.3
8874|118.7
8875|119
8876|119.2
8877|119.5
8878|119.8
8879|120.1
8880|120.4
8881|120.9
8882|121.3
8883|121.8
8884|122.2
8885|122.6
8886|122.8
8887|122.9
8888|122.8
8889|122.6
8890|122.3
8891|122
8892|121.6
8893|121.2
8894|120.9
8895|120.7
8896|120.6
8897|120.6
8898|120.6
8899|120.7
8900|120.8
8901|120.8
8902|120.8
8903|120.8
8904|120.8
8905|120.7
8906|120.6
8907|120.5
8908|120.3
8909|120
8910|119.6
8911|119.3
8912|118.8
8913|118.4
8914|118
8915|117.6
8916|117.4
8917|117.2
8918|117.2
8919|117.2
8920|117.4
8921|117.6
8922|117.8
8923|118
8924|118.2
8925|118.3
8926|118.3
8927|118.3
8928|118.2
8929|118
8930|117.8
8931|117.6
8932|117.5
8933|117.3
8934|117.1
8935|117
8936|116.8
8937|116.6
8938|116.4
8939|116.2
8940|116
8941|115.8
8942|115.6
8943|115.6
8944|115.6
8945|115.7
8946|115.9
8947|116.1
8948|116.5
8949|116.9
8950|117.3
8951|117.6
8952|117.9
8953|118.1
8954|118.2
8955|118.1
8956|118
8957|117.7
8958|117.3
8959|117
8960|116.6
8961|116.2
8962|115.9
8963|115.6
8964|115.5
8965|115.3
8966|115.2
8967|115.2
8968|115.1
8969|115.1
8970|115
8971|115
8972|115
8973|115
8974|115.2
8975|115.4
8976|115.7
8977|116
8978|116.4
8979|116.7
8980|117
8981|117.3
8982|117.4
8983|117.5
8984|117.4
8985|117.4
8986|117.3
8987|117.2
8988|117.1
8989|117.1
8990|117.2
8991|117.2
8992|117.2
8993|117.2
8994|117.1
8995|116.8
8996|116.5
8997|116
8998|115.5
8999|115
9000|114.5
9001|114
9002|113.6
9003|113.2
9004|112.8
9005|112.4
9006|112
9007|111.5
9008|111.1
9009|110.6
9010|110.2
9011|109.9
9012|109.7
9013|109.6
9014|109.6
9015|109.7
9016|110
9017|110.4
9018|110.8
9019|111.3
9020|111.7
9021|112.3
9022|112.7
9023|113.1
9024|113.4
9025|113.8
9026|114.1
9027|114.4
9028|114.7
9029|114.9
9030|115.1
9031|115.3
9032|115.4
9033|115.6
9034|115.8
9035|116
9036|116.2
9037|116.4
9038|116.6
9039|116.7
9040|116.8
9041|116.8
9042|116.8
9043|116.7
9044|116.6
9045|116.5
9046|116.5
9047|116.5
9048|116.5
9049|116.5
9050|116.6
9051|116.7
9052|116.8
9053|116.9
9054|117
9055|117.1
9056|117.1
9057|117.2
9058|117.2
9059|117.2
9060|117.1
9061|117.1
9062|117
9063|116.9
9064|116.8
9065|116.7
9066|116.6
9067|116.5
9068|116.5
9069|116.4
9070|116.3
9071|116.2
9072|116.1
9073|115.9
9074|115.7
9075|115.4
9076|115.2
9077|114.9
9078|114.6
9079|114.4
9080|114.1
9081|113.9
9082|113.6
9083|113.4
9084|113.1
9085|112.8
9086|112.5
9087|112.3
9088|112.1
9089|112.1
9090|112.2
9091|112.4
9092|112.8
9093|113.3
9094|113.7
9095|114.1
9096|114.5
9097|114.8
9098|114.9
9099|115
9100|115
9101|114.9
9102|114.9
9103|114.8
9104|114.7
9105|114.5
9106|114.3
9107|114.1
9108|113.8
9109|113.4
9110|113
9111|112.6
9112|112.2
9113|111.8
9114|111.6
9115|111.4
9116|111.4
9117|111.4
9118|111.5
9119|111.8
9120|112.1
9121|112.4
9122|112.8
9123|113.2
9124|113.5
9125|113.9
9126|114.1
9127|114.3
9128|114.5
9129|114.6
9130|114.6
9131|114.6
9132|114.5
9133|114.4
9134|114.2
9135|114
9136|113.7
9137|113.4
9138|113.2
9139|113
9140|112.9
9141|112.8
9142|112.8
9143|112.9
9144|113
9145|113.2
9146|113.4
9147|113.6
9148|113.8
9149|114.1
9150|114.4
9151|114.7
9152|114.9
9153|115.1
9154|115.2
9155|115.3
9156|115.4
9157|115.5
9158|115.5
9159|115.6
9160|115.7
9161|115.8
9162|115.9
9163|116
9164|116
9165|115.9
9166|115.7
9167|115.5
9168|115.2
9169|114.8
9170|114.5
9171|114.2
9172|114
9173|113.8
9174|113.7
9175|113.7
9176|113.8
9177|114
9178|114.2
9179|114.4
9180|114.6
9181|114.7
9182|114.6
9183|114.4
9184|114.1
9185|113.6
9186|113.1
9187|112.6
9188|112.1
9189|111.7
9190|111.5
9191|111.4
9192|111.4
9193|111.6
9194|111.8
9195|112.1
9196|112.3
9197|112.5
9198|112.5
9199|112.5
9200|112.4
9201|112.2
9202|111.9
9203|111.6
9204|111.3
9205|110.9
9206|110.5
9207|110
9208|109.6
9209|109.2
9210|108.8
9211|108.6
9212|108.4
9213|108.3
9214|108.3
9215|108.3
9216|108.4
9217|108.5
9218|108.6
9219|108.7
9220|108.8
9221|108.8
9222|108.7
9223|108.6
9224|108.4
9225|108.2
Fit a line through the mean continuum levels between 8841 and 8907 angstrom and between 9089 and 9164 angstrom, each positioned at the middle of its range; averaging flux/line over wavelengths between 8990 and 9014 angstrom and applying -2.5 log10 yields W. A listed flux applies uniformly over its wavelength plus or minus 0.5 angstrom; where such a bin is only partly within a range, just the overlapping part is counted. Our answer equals 0.03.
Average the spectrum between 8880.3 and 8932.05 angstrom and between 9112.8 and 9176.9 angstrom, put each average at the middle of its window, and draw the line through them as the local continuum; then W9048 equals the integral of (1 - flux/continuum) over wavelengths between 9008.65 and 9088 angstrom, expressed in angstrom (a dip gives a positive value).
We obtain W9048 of 1.1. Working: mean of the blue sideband 120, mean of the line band 115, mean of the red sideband 114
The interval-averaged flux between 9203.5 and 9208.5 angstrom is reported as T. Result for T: 110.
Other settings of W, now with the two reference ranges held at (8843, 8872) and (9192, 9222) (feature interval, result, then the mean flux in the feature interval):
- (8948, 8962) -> -0.014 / 117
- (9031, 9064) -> -0.027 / 117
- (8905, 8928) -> -0.017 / 118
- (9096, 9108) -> -0.020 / 115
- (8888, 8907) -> -0.036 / 121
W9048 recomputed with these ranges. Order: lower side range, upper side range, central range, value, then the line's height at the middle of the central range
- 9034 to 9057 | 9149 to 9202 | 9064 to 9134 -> 0.96 angstrom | 116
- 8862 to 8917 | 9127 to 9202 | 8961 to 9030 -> 1.75 angstrom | 117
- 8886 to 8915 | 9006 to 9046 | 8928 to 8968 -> 0.44 angstrom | 118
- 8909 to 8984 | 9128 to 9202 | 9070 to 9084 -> 0.03 angstrom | 115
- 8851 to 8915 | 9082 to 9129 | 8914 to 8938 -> 0.16 angstrom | 118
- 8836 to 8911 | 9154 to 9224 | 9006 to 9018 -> 0.63 angstrom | 116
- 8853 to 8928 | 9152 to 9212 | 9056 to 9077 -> -0.15 angstrom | 116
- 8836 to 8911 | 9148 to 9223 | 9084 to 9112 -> 0.23 angstrom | 115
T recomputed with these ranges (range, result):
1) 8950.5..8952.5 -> 118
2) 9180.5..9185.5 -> 114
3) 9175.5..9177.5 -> 114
